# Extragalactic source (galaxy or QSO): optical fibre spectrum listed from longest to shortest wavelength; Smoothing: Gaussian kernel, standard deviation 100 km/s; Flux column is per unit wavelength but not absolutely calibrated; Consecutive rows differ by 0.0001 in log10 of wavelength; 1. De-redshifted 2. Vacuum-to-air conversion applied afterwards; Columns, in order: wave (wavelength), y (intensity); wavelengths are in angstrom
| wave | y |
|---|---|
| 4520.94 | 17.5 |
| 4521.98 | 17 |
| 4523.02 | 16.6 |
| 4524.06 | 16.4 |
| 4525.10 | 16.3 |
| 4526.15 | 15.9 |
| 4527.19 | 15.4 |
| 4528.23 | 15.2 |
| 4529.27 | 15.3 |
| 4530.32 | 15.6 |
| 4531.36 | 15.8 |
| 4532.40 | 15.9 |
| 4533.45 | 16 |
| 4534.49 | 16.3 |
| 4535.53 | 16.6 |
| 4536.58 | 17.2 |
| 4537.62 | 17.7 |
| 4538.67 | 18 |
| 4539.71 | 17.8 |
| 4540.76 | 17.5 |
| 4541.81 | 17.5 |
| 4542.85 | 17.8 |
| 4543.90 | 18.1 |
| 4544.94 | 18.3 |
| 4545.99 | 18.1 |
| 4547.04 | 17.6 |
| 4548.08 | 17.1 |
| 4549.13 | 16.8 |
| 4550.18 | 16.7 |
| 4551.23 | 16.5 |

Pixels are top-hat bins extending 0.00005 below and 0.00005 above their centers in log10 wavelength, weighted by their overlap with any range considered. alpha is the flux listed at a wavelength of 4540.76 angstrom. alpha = 17.5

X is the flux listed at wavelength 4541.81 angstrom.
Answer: 17.5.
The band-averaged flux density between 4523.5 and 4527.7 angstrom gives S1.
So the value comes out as 16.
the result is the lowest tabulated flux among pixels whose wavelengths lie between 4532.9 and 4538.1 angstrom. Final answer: 16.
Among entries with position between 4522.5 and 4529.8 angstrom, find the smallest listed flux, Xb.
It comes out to 15.2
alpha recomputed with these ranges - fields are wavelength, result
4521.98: 17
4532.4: 15.9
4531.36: 15.8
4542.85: 17.8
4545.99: 18.1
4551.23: 16.5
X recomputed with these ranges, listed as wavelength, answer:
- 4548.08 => 17.1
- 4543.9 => 18.1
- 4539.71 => 17.8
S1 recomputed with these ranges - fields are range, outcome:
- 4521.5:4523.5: 16.8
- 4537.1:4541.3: 17.7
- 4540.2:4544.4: 17.7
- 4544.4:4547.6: 18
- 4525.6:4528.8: 15.5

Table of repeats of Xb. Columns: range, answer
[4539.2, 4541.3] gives 17.5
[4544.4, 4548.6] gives 17.1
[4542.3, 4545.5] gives 17.8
